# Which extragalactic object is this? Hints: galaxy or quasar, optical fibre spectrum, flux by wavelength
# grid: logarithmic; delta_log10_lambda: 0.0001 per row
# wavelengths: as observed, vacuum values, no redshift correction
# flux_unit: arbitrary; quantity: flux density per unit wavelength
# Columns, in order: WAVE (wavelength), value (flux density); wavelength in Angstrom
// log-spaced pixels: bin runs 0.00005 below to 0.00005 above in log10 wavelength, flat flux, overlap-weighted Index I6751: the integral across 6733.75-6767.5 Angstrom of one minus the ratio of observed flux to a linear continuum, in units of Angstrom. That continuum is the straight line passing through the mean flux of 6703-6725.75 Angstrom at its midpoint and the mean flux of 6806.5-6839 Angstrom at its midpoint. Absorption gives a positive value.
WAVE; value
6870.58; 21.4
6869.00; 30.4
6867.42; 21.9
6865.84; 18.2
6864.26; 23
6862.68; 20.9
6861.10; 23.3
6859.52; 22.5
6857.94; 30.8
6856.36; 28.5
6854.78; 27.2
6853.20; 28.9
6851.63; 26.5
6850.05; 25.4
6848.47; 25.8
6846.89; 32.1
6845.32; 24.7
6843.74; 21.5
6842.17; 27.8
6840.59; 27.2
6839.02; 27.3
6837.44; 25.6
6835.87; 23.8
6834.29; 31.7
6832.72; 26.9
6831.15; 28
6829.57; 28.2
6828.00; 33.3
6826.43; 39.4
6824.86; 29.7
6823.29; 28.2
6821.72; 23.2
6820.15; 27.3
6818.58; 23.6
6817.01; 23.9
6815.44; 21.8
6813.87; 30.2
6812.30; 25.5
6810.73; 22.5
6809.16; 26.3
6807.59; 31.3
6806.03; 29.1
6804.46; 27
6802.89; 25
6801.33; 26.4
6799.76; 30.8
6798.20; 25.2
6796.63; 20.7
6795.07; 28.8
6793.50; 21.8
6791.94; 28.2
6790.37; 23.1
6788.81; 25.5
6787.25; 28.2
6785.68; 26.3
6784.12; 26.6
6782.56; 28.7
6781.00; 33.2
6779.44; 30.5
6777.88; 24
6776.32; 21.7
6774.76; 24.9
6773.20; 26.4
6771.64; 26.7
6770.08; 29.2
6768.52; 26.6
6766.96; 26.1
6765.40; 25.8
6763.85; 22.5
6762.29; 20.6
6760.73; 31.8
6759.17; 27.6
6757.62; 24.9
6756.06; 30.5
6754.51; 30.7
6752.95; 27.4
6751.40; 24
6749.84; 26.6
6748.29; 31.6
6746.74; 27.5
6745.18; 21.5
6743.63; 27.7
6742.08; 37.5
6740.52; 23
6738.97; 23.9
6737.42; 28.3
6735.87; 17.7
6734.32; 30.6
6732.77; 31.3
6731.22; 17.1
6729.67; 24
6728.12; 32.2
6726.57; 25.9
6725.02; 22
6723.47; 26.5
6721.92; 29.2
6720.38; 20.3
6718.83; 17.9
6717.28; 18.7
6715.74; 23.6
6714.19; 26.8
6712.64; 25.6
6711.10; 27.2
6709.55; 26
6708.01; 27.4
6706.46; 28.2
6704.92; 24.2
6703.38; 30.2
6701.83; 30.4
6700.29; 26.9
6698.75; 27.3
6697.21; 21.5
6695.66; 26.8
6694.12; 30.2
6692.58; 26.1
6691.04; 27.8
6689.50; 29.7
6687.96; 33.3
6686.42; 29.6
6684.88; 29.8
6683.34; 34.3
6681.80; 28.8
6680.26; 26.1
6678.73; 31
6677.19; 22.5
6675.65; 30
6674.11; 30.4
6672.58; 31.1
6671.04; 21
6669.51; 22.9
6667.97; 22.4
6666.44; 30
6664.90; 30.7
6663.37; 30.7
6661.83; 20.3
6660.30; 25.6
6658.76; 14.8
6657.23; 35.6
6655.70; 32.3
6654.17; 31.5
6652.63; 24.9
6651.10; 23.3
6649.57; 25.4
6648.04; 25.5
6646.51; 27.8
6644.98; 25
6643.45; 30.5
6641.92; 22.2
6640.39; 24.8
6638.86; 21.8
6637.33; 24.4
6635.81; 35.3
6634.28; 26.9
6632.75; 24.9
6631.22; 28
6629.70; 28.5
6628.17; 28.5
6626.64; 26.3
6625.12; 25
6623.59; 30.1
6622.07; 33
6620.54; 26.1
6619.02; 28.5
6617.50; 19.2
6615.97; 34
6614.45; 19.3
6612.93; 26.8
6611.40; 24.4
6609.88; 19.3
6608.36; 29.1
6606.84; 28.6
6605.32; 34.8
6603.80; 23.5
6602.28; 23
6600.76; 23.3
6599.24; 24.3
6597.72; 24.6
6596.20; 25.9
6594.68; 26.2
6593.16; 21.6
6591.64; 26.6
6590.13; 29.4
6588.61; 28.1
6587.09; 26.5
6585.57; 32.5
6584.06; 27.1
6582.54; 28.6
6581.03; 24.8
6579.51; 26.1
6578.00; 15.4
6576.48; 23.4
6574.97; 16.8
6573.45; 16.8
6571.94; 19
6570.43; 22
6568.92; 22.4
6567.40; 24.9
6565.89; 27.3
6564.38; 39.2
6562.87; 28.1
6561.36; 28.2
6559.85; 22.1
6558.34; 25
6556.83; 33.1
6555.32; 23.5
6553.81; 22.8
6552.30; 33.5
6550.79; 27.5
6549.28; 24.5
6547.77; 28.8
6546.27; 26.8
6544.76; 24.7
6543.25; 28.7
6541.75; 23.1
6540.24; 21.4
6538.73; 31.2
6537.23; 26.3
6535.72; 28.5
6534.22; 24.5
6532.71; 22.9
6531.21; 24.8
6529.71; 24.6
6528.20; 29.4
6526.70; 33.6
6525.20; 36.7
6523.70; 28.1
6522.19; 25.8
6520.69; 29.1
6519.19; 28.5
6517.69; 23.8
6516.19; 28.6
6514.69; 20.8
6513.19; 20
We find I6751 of -1.3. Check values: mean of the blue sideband 24.8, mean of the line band 26.7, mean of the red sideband 27.5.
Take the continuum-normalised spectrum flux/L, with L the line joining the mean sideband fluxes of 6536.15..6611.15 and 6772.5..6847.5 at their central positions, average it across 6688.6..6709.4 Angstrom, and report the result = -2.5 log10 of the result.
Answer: -0.043 mag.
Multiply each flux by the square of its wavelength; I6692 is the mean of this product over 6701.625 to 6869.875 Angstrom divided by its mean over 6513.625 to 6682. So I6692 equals 1.06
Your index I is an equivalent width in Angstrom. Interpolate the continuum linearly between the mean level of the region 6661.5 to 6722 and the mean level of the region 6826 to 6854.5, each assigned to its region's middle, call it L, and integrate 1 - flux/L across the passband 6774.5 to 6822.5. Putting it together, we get 2.45 Angstrom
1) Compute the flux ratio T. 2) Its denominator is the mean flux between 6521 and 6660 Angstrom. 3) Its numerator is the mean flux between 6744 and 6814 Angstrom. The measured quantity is 1.0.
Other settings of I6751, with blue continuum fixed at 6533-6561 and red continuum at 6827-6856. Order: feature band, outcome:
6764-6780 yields 0.7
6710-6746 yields 2.5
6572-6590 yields 1.6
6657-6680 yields 0.4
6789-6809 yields 0.6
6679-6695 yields -1.6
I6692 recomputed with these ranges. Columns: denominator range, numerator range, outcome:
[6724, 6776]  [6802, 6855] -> 1.05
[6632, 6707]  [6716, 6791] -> 0.98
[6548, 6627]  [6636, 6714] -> 1.08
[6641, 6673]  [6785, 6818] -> 1.03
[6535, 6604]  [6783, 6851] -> 1.13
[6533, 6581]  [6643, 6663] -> 1.07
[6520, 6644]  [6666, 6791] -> 1.06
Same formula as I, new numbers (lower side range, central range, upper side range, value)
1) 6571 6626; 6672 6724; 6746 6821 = -2.5 Angstrom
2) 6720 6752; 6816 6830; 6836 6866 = -1.4 Angstrom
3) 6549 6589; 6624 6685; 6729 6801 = -2.5 Angstrom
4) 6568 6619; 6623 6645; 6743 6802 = -1.5 Angstrom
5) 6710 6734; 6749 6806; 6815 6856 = -1.3 Angstrom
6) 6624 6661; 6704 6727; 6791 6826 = 1.6 Angstrom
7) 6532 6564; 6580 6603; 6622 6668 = 0.5 Angstrom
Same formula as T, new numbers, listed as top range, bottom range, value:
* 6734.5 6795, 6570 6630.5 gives 1.05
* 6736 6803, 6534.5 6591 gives 1.03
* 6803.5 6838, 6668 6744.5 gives 1.03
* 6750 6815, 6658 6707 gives 0.97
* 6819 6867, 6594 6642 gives 1.02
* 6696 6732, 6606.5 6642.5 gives 0.95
